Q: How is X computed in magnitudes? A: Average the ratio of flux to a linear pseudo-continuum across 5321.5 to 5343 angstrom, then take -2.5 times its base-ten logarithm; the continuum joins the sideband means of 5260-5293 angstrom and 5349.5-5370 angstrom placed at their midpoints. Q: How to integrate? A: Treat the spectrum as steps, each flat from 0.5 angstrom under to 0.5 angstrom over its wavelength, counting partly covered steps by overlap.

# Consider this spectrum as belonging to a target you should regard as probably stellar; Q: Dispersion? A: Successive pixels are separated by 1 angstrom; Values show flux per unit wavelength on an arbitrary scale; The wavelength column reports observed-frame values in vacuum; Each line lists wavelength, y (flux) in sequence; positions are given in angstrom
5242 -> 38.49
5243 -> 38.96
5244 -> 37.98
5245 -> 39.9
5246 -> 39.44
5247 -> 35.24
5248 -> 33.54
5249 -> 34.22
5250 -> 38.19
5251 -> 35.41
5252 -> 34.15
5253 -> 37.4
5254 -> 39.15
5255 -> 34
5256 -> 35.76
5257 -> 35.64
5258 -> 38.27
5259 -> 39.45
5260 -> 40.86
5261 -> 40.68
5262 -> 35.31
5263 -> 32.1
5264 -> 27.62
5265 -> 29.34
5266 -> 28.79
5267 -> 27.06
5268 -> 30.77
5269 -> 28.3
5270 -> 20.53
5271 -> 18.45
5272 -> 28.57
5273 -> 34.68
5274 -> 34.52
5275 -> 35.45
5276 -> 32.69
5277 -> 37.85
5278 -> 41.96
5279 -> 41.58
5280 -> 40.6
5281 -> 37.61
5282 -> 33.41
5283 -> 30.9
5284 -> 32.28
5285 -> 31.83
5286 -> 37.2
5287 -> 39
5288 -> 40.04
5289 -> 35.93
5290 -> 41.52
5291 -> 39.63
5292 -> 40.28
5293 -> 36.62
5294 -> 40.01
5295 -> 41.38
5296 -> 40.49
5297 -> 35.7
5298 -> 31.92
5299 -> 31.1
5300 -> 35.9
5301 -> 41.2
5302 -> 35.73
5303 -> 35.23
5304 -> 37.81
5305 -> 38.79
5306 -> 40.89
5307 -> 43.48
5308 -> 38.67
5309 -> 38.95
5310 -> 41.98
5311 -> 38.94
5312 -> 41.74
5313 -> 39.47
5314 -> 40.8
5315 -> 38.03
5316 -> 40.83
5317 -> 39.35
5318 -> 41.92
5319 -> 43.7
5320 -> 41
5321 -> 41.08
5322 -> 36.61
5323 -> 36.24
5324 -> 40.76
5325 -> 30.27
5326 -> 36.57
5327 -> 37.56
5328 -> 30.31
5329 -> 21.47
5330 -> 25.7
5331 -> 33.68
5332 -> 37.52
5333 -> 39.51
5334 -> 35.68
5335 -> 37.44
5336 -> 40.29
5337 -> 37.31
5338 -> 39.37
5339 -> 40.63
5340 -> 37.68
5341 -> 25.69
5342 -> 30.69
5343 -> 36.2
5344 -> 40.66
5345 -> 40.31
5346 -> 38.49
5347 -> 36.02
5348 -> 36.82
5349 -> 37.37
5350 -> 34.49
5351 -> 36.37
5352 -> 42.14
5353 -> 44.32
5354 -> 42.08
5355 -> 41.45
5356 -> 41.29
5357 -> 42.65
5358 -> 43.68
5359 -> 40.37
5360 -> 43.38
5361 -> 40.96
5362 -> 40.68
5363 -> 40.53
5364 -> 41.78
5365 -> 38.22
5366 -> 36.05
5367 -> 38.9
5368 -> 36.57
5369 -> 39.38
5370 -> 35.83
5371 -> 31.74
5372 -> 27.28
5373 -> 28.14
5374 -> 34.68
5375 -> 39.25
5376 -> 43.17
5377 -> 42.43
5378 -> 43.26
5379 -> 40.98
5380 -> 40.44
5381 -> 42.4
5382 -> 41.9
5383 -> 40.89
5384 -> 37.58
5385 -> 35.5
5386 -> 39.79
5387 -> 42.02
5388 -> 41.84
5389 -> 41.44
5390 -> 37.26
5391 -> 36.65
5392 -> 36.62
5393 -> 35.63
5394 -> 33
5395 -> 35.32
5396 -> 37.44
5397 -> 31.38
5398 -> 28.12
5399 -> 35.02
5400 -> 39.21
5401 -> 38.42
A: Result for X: 0.10 mag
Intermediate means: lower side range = 34.1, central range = 34.8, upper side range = 40.2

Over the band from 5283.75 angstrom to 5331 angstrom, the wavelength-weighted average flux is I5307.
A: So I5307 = 37.6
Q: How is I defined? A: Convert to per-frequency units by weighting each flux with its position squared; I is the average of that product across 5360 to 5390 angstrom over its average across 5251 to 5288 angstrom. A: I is 1.18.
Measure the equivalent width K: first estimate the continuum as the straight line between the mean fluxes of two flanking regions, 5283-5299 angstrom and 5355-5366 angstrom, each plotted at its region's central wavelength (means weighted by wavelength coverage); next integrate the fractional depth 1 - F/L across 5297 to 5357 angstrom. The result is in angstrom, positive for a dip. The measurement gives 2.4 angstrom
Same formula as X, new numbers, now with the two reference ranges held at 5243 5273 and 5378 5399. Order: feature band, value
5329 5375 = -0.02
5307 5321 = -0.14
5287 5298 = -0.12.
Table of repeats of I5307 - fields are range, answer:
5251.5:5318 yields 36.2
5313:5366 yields 38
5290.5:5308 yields 38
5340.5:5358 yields 38.2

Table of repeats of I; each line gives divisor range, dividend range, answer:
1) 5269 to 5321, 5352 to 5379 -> 1.08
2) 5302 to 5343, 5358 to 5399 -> 1.04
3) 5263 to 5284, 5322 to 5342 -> 1.11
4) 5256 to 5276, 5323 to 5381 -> 1.21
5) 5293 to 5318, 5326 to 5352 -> 0.93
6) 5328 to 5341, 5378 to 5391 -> 1.17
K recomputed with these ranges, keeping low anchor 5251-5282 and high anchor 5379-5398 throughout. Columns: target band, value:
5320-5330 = 0.4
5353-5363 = -1.3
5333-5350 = -0.2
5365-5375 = 0.7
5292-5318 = -2.5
